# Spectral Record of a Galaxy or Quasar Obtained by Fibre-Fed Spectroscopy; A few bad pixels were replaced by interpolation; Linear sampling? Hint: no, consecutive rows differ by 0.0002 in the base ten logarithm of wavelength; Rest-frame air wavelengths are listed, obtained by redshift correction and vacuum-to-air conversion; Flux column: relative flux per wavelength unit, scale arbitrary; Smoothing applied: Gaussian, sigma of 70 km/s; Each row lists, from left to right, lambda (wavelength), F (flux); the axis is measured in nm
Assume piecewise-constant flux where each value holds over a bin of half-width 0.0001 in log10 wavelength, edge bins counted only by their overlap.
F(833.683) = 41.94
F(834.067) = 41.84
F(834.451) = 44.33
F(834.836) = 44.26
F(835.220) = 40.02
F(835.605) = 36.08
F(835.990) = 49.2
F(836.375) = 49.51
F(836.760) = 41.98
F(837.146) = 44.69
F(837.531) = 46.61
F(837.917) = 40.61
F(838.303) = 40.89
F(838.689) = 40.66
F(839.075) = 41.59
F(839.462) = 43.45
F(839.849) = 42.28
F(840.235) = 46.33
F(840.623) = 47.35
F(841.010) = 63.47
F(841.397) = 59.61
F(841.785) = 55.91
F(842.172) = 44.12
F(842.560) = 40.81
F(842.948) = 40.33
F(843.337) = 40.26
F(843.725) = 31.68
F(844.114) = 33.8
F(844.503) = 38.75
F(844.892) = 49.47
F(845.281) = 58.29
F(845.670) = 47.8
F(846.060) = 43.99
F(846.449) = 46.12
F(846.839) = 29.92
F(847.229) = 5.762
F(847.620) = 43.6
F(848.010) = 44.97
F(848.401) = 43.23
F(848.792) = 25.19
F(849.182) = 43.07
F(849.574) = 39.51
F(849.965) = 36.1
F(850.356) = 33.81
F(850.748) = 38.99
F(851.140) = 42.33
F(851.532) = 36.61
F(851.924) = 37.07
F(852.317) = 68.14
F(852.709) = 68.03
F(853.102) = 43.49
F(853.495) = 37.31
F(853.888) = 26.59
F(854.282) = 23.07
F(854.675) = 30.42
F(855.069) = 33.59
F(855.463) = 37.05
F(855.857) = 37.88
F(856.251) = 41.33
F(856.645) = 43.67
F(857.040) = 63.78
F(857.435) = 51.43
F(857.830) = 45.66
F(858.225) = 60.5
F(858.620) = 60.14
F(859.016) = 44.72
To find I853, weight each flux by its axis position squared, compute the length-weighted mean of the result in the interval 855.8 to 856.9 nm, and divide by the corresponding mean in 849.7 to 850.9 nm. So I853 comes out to 1.2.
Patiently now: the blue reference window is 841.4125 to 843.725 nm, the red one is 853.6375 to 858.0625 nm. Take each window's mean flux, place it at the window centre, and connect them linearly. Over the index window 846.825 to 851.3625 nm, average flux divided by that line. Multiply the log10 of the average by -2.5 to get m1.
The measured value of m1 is 0.17 mag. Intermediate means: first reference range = 44.4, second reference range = 39.6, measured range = 35.8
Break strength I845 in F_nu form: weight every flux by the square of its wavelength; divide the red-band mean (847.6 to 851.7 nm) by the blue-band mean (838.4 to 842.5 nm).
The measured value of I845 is 0.8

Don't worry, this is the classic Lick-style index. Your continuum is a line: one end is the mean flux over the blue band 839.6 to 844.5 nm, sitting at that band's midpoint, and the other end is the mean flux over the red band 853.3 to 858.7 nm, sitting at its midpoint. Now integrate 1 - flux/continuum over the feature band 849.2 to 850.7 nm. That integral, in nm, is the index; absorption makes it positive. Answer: 0.20 nm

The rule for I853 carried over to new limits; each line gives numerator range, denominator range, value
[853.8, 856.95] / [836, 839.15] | 0.85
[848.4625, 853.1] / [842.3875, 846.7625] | 1.02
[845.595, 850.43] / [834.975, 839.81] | 0.88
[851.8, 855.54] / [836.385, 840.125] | 0.98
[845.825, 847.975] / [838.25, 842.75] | 0.75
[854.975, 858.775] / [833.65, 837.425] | 1.15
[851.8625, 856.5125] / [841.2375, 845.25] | 0.94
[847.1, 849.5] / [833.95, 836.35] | 0.85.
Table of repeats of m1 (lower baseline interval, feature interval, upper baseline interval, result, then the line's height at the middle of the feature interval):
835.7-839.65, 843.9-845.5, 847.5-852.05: -0.107 mag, 40.8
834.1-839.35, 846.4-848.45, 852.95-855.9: 0.086 mag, 37.2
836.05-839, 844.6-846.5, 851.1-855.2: -0.160 mag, 42.1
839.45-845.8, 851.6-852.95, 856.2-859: -0.104 mag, 50.2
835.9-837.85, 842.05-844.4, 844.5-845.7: 0.272 mag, 49.3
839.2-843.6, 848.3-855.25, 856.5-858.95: 0.295 mag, 51.5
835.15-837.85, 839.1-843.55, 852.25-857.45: -0.089 mag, 43.6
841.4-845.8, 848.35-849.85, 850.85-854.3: 0.179 mag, 43.8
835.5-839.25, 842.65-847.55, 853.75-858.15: 0.083 mag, 42.1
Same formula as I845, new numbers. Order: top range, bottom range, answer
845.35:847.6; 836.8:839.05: 0.88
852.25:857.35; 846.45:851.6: 1.19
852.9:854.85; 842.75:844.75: 0.89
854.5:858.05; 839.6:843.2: 0.91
